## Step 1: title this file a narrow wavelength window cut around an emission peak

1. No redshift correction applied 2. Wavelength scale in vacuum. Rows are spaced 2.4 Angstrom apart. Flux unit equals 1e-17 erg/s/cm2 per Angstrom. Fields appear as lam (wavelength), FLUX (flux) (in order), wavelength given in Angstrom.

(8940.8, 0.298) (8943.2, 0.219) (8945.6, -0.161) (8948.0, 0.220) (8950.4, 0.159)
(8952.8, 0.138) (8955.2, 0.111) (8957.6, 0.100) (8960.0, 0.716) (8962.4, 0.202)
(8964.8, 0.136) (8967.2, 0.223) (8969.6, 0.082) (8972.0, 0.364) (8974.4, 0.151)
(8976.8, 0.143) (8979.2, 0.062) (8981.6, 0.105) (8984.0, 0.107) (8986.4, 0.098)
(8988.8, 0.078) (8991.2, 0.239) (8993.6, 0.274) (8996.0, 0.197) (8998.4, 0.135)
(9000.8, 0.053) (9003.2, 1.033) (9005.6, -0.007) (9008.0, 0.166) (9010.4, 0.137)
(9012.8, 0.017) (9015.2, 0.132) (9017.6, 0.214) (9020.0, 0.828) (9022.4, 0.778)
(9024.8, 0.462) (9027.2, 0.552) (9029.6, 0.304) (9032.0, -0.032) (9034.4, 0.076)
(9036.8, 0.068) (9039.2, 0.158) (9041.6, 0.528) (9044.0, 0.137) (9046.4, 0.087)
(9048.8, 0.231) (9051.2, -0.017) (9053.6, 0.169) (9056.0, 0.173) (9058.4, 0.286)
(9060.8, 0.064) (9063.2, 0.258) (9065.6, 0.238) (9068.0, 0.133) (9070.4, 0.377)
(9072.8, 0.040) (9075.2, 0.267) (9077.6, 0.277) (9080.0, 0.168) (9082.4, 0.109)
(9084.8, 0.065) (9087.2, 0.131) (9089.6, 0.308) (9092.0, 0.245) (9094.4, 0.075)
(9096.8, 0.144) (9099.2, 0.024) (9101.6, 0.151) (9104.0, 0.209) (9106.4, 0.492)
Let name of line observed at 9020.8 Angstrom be H-beta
